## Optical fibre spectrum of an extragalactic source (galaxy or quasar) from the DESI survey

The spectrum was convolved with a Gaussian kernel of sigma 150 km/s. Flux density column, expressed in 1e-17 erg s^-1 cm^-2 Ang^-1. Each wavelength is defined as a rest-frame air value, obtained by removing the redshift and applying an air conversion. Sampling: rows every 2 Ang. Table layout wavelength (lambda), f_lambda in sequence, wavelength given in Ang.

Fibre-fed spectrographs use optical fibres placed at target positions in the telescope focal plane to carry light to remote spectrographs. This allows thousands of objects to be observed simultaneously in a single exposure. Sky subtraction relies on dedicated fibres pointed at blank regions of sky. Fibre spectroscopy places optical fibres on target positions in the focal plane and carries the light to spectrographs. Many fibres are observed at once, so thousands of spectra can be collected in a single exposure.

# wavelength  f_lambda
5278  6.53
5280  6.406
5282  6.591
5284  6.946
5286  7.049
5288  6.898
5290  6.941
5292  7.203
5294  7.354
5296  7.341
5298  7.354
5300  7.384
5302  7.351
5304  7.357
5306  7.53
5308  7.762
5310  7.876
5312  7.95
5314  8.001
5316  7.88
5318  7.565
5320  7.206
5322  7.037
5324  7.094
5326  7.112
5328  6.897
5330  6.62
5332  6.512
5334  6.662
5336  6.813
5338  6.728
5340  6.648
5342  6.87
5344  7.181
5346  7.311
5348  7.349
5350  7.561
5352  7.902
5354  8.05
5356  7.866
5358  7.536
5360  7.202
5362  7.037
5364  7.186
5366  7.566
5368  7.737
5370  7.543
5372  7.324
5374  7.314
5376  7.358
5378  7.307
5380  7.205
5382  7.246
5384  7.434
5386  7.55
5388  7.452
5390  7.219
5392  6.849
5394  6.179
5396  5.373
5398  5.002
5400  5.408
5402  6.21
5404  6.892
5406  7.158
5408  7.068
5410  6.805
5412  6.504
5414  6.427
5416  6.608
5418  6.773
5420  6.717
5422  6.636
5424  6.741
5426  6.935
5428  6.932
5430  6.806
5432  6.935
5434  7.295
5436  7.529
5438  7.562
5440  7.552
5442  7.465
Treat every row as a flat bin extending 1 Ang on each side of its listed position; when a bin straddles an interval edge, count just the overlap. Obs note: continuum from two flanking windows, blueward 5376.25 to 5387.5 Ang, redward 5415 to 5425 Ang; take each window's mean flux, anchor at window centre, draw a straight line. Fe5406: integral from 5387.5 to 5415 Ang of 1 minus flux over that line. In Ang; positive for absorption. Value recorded 2.2 Ang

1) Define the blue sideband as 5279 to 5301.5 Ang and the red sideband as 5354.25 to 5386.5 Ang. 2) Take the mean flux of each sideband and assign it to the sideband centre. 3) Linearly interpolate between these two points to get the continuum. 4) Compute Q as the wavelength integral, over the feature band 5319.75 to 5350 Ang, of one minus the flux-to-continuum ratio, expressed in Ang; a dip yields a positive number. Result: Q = 1.3 Ang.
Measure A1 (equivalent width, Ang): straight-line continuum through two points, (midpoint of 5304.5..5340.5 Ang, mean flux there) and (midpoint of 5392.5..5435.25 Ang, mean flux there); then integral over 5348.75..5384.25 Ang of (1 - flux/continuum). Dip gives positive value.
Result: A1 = -2.9 Ang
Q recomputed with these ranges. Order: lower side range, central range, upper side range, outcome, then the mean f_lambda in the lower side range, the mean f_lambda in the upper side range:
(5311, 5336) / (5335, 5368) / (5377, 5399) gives -1.4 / 7.2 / 6.8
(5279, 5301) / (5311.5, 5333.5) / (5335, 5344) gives -1.1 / 7.04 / 6.81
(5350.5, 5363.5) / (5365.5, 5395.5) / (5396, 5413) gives -1.2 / 7.58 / 6.32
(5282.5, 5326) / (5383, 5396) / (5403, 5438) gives 0.1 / 7.37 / 6.89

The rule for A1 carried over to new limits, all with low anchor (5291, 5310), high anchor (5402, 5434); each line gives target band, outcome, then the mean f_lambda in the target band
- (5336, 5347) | 0.41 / 6.94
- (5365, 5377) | -0.73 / 7.47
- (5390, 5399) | 1.20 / 6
